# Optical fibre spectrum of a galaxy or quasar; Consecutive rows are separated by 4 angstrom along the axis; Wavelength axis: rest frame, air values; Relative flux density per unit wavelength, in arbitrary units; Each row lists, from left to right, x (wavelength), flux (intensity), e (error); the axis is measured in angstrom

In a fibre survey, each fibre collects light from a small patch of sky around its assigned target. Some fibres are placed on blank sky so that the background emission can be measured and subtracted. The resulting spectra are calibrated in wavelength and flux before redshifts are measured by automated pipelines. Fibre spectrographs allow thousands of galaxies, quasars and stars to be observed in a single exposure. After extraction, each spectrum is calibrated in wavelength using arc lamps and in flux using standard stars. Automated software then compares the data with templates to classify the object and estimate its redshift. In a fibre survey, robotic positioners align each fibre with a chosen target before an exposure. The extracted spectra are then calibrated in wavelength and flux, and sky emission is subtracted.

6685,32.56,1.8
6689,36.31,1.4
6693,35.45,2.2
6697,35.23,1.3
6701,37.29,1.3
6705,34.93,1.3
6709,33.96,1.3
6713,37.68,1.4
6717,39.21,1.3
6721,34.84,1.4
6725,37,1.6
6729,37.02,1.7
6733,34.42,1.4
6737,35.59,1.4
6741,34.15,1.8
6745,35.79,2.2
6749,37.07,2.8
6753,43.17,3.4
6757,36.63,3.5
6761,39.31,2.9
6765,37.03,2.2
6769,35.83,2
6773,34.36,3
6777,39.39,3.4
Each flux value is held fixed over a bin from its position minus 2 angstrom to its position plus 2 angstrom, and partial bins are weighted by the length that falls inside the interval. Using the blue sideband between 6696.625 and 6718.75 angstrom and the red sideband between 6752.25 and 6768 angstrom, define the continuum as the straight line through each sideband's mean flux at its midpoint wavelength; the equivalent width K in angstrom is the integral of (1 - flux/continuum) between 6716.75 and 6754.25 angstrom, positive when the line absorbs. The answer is 0.9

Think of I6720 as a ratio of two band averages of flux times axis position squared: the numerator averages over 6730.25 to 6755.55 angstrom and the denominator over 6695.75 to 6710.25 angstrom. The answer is 1.05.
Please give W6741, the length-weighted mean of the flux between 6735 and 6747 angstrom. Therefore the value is 35.2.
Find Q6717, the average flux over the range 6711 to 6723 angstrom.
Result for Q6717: 37.2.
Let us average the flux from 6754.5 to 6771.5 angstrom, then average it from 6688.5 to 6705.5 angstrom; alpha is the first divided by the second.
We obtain 1.0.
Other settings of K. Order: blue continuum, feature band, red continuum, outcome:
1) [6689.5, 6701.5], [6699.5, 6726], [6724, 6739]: -0.3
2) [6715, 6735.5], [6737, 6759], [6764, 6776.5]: -0.6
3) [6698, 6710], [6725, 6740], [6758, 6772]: 0.2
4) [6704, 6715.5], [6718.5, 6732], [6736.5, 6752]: -0.1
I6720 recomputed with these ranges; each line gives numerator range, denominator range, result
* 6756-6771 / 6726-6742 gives 1.06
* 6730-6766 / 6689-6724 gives 1.04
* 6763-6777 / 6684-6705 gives 1.05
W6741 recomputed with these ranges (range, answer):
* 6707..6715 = 35.8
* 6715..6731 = 37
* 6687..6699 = 35.7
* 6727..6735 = 35.7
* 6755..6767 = 37.7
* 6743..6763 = 38.4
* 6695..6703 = 36.3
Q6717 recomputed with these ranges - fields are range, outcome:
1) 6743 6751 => 36.4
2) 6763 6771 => 36.4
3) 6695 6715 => 35.8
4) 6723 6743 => 35.6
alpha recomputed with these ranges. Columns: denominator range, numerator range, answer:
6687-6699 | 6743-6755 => 1.08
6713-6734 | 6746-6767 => 1.05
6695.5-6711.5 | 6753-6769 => 1.08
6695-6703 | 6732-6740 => 0.96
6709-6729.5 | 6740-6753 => 1.00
